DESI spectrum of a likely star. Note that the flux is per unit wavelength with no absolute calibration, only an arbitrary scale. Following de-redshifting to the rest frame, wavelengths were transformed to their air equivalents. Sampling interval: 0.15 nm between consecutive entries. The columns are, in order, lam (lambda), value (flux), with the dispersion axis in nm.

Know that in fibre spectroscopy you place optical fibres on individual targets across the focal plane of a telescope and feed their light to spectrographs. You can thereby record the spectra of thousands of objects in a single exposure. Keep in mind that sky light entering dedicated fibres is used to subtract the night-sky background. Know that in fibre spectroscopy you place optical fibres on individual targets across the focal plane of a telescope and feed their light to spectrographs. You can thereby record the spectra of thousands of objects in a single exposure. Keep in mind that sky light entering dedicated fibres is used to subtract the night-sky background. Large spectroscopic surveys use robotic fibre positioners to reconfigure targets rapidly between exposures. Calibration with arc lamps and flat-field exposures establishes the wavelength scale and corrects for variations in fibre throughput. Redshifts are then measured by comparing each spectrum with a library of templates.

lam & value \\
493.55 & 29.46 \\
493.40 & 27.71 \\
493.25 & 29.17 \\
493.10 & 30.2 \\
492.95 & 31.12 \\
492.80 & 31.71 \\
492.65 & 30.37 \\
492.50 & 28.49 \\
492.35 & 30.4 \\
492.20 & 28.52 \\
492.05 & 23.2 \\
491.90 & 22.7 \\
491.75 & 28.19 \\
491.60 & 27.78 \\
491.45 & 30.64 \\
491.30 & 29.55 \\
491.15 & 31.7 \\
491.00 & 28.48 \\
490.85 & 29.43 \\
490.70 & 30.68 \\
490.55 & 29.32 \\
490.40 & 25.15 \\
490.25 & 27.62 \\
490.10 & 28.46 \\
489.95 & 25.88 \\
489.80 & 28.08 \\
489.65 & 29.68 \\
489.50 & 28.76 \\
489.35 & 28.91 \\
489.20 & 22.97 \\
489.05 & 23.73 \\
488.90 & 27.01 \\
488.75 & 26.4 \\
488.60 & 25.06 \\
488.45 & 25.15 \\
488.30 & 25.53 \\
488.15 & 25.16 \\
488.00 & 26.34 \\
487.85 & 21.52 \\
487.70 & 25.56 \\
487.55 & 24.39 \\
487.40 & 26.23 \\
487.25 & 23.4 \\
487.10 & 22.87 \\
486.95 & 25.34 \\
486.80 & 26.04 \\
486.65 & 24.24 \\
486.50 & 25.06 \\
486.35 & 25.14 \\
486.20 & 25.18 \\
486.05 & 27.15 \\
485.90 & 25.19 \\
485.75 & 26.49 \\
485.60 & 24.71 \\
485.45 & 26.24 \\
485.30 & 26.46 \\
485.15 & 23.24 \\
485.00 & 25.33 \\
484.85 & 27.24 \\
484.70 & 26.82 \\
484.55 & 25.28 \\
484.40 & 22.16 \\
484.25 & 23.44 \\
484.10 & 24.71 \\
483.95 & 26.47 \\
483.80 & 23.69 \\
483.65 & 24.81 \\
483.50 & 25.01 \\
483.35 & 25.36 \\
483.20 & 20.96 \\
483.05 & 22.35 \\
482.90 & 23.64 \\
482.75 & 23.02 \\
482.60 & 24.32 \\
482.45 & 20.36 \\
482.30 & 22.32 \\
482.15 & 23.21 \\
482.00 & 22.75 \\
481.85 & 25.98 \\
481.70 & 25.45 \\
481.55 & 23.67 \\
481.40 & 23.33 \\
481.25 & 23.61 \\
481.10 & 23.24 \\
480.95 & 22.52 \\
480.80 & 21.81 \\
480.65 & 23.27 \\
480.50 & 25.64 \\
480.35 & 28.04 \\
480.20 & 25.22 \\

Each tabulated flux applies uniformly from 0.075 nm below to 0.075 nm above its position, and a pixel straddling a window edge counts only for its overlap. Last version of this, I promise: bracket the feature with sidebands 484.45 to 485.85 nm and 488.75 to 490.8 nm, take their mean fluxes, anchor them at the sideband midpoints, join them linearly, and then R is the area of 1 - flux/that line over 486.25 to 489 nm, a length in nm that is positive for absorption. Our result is 0.16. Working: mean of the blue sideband 25.7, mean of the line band 25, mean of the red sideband 27.4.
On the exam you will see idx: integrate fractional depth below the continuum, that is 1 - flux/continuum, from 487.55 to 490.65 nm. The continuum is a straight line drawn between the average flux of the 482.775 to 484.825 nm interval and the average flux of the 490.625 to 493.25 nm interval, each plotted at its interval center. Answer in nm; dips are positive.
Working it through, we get 0.12 nm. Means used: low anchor 24.3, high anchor 29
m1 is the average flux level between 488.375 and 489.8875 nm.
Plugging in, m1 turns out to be 26.6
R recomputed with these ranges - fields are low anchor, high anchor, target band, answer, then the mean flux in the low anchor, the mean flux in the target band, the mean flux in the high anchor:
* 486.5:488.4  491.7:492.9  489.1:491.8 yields -0.16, 24.7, 28.4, 28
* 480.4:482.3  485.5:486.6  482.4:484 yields 0.05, 23.7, 23.6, 25.5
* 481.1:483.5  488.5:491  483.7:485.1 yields -0.03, 23.4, 25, 27.3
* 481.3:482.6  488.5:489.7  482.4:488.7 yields 0.06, 23.4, 24.7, 26.5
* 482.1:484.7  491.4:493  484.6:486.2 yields -0.07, 23.7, 25.8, 28.4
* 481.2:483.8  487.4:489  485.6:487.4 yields -0.03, 23.5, 25.1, 25.2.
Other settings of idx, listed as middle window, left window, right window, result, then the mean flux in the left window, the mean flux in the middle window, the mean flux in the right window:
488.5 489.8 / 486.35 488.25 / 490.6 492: 0.00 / 24.7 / 26.6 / 28.7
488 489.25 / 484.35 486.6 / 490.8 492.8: 0.08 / 25.5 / 25.2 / 28.5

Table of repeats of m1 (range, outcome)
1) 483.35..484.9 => 24.9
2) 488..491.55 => 27.5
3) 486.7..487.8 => 24.7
